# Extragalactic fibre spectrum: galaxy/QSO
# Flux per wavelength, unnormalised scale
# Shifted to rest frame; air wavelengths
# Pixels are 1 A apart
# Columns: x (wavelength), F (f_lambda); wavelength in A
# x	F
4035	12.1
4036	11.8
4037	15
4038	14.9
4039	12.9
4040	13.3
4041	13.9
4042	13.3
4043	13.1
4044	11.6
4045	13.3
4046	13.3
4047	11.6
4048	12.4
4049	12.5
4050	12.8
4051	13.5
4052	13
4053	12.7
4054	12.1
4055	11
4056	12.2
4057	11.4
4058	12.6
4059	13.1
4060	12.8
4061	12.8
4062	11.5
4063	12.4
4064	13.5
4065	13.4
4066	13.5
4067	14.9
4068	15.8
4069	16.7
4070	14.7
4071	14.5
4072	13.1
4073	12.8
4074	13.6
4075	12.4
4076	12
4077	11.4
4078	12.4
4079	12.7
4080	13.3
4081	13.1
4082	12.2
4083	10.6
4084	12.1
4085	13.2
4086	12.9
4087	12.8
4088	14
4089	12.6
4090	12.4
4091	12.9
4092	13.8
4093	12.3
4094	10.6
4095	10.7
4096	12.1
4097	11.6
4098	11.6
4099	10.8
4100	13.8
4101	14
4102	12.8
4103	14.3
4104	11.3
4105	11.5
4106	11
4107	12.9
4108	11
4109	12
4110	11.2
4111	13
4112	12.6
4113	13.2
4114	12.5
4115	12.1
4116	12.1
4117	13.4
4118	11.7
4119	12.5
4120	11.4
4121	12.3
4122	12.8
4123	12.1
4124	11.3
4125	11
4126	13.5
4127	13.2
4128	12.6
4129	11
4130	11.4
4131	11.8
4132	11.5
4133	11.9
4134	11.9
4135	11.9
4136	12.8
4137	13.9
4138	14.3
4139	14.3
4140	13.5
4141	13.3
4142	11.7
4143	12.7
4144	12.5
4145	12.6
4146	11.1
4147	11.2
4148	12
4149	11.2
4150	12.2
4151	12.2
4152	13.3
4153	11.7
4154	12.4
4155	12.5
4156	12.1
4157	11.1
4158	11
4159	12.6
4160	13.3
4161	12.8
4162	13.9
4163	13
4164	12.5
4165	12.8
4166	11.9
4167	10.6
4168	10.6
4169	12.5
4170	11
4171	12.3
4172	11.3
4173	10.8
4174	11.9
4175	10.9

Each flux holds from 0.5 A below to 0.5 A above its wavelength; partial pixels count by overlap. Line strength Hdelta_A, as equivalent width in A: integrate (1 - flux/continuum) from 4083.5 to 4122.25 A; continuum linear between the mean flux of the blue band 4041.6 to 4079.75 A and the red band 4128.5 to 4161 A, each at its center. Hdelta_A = 0.8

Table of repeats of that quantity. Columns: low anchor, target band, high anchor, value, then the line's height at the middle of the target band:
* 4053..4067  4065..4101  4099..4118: -1.1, 12.5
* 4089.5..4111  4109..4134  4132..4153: 0.3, 12.3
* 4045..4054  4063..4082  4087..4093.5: -0.9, 12.9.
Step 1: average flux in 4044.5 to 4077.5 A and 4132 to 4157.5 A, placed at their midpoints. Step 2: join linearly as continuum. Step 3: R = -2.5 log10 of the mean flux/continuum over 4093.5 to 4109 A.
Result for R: 0.063 mag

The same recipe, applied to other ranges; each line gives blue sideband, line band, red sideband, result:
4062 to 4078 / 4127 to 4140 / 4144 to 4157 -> -0.02 mag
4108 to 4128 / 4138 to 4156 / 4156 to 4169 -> -0.02 mag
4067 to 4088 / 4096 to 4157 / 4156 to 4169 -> 0.03 mag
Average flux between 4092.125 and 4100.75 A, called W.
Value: 11.8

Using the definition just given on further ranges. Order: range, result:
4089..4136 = 12.2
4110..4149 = 12.4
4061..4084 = 13.2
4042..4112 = 12.7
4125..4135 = 12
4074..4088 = 12.5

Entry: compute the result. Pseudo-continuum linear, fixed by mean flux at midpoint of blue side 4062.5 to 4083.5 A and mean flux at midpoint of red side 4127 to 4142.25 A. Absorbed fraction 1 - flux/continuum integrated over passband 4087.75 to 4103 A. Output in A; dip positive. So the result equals 0.68 A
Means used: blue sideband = 13.3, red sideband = 12.6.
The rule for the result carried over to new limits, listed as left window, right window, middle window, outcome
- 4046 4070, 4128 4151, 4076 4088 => 0.31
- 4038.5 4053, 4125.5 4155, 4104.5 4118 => 0.40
